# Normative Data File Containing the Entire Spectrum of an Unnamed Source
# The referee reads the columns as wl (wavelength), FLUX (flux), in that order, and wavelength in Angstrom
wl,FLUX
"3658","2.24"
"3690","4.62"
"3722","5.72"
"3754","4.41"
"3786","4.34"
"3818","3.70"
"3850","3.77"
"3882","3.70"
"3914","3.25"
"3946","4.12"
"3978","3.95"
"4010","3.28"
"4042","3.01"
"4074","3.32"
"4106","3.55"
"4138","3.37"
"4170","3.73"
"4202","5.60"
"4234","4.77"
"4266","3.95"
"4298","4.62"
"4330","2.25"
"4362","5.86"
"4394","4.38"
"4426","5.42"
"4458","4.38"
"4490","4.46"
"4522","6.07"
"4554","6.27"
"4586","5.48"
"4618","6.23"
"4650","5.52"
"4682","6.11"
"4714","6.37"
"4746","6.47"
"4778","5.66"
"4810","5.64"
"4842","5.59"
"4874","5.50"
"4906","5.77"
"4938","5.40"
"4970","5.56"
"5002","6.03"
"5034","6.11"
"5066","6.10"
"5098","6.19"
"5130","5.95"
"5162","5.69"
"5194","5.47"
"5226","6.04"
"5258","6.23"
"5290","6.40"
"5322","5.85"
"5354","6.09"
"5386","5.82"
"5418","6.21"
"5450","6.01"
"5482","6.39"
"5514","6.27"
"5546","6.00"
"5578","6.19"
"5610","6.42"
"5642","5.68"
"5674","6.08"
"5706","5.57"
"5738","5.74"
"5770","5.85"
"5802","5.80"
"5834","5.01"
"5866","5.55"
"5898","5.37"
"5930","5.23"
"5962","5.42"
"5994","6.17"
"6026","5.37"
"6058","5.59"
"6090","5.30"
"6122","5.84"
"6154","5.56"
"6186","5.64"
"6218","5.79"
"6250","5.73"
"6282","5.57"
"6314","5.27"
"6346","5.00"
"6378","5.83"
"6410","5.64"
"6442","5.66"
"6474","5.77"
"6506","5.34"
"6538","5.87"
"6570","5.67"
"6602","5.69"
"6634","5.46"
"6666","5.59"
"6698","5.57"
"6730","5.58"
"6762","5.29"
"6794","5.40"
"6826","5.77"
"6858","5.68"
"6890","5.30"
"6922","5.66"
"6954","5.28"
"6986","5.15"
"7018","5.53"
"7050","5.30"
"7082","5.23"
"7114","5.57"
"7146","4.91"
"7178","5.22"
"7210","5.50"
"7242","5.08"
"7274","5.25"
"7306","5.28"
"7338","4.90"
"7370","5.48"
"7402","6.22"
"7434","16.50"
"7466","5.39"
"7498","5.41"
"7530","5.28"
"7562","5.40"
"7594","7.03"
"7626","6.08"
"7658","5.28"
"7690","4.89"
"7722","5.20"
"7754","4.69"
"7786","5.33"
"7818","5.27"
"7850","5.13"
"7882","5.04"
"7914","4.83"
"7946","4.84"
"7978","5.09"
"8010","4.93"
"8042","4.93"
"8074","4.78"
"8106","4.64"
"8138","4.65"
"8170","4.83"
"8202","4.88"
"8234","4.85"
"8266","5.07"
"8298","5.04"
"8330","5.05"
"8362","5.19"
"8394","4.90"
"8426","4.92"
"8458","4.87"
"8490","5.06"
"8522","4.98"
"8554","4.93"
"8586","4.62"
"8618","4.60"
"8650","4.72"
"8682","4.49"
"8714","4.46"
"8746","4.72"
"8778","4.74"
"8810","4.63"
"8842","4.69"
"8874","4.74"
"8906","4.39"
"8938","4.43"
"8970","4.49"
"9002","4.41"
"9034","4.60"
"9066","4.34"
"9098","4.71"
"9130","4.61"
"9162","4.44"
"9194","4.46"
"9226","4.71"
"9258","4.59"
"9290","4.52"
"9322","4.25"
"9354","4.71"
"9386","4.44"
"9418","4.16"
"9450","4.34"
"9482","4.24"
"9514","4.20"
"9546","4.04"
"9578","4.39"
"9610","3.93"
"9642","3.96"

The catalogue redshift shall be 0.13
